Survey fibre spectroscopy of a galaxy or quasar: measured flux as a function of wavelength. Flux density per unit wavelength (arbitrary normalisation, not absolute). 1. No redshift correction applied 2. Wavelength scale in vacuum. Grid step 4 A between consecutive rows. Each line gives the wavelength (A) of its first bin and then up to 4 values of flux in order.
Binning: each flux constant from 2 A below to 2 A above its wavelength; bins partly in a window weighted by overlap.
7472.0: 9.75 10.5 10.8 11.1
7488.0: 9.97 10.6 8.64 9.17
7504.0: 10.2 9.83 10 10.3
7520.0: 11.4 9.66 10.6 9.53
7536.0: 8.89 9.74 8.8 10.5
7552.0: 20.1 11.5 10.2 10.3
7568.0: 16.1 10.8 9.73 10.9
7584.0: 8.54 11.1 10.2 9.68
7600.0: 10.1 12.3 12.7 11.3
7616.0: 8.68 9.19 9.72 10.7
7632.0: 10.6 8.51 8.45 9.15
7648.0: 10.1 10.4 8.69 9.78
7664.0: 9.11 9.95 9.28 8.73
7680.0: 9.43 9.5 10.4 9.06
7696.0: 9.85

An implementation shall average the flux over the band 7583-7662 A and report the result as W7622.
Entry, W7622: 10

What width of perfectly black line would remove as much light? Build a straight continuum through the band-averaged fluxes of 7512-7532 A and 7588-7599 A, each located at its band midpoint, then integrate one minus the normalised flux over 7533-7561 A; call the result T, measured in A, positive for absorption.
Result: -3.0 A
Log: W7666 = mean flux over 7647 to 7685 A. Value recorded 9.48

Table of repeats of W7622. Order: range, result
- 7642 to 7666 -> 9.54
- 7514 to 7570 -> 11.3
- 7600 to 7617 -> 11.3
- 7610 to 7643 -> 9.63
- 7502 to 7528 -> 10.3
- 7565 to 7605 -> 10.9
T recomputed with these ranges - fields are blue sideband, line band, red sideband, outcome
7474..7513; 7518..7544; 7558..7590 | 1.5 A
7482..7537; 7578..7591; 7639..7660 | -0.6 A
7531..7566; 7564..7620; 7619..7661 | -2.5 A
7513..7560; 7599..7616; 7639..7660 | -2.3 A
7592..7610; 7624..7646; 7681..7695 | 2.1 A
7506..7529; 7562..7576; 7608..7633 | -2.4 A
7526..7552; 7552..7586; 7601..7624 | -3.1 A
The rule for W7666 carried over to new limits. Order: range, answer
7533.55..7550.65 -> 9.89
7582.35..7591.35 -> 9.93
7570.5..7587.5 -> 10.1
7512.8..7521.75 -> 10.7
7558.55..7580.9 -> 11.4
